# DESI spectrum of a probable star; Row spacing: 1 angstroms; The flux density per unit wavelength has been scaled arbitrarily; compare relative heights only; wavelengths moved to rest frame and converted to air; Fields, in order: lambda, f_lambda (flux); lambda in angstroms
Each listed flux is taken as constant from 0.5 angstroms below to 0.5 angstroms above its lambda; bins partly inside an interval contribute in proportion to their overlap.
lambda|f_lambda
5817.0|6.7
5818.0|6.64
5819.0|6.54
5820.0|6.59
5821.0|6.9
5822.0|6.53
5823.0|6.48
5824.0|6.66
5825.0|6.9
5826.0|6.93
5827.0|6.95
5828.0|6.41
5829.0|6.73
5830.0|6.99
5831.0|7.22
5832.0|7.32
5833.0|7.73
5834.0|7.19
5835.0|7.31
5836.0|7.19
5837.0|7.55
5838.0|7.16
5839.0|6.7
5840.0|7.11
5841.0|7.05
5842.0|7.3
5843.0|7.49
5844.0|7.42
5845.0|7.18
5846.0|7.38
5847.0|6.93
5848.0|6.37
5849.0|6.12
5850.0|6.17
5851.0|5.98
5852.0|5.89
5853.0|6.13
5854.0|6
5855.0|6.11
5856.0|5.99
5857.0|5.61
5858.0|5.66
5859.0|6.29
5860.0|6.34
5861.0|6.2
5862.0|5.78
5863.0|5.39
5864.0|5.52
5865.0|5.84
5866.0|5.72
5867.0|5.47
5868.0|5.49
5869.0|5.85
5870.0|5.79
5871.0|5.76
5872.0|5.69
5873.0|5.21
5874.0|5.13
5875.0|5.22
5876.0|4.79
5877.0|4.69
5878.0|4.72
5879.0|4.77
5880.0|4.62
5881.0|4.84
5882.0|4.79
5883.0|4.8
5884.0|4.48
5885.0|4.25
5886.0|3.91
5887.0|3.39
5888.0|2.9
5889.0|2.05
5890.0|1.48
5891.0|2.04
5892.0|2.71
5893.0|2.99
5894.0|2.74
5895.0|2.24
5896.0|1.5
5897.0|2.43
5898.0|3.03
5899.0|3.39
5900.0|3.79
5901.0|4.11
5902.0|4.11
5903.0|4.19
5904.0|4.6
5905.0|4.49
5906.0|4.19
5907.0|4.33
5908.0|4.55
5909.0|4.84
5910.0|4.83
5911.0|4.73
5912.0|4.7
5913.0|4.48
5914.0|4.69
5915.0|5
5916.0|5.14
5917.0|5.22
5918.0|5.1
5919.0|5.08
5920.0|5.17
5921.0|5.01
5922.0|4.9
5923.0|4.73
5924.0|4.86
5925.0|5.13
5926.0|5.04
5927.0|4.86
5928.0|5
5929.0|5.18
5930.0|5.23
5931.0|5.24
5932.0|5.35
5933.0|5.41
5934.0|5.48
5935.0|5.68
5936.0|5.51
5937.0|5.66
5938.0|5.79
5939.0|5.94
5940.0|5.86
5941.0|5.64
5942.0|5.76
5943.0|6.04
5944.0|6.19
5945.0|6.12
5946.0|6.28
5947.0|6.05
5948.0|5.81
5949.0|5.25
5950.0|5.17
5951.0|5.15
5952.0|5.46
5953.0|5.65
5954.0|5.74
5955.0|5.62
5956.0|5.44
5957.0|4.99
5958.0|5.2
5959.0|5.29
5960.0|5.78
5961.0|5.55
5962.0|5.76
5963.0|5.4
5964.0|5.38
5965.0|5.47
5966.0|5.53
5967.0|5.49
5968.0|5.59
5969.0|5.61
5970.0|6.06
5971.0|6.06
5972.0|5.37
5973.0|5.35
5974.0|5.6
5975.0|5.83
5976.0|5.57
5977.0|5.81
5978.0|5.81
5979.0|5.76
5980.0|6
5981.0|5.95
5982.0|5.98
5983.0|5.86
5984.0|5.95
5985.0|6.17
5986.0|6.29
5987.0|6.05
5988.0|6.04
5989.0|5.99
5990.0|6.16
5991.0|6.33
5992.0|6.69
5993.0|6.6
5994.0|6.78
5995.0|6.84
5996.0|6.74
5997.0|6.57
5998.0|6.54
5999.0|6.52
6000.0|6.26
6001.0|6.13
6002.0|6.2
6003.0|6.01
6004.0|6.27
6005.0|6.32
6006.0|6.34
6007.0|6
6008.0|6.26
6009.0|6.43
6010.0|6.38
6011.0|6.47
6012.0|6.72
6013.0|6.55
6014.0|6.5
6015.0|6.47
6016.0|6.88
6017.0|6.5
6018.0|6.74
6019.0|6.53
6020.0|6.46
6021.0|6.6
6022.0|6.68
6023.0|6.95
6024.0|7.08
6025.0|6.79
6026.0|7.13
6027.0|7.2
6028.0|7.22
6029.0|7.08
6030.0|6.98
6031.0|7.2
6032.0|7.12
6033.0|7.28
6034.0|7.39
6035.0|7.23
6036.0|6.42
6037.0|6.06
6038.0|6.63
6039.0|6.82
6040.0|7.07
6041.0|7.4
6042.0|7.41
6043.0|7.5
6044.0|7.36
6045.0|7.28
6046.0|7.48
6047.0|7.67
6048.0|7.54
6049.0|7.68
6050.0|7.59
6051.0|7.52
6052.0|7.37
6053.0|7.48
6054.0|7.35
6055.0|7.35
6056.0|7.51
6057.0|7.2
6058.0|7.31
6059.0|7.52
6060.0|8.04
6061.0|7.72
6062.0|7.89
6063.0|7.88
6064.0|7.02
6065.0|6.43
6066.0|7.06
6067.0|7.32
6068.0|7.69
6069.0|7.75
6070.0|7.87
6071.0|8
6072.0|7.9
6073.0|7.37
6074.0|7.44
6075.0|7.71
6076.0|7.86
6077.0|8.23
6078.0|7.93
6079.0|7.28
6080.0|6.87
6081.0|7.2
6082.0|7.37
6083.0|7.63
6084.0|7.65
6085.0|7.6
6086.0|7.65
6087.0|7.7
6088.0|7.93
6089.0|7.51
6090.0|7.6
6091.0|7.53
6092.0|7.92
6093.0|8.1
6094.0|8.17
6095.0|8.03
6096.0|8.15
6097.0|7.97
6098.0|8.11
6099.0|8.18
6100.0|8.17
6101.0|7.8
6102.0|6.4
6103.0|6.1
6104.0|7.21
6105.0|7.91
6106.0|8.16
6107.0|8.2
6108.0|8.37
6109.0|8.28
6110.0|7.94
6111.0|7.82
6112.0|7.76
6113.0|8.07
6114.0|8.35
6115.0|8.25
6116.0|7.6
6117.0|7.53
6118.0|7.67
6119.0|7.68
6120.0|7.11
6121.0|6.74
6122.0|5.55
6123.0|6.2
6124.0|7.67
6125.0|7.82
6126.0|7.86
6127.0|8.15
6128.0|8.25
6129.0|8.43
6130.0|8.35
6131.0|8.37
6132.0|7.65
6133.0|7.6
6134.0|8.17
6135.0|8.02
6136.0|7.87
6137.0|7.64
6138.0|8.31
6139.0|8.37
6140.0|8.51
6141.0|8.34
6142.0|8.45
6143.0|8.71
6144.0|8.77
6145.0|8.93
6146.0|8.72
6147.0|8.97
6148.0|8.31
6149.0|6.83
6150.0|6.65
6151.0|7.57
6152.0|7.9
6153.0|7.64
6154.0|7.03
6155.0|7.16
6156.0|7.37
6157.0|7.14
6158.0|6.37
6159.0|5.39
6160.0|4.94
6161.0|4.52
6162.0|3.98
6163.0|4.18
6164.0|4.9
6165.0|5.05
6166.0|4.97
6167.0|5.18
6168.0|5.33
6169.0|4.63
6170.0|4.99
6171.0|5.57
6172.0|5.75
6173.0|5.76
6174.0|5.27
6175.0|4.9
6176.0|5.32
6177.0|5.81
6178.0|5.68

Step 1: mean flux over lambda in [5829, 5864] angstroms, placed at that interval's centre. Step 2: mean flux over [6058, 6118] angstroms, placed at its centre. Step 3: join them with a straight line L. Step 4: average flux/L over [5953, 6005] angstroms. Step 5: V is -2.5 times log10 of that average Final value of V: 0.22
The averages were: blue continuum 6.64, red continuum 7.7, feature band 5.92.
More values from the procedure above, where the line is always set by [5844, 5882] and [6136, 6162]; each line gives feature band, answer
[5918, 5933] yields 0.21 mag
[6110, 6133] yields -0.05 mag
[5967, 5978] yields 0.13 mag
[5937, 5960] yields 0.11 mag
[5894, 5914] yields 0.47 mag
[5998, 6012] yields 0.05 mag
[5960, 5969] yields 0.15 mag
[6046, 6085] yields -0.08 mag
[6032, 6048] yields -0.05 mag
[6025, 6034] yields -0.06 mag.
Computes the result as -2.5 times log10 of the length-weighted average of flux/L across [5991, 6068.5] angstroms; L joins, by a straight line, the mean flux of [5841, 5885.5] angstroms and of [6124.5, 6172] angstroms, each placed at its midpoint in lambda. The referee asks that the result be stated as -0.06 mag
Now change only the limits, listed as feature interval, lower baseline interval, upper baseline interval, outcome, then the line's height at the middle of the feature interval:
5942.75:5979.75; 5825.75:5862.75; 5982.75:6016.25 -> 0.15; 6.44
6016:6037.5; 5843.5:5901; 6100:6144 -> -0.03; 6.7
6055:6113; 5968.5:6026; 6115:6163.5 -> -0.10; 6.99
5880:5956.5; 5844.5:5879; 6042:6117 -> 0.33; 6.3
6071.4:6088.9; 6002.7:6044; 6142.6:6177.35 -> -0.16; 6.57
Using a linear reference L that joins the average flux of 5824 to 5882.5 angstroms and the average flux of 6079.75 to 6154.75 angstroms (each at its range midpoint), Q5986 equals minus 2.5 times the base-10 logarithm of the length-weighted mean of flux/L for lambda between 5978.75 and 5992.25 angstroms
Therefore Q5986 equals 0.15 mag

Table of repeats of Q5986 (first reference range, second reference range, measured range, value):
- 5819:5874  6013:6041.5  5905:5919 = 0.36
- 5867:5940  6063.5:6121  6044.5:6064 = -0.07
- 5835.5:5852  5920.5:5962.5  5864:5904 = 0.46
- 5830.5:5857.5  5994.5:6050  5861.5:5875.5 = 0.22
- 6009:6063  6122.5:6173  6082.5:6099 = -0.11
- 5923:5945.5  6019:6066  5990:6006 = 0.01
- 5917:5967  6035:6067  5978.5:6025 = 0.01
